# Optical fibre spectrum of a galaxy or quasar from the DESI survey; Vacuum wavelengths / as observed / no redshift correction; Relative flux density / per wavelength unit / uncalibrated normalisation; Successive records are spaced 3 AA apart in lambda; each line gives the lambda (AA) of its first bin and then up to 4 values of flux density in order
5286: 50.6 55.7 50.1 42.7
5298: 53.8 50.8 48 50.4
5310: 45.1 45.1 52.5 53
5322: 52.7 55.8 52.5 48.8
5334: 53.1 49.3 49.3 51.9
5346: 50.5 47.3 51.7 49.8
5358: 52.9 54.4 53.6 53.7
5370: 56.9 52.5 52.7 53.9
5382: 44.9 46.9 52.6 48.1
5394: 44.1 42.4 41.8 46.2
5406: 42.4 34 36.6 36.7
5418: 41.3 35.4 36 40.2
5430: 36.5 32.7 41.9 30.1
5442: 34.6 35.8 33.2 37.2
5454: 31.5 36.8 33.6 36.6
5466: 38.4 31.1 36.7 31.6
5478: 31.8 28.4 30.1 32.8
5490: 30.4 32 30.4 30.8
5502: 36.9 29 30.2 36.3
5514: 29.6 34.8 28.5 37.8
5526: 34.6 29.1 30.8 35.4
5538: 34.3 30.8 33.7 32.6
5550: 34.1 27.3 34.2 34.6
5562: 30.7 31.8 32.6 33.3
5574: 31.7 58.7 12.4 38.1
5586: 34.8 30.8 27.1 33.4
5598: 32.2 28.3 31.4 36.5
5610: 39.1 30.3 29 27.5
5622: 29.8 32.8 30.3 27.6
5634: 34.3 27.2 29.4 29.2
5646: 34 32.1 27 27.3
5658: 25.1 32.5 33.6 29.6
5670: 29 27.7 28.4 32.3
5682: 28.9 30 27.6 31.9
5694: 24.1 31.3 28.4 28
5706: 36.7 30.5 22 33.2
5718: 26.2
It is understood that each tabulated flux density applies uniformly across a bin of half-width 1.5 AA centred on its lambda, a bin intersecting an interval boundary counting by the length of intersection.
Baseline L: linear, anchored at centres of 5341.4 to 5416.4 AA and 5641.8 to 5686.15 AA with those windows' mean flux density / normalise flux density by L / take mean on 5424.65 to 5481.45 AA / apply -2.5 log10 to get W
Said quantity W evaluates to 0.236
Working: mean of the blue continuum 48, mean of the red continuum 29.8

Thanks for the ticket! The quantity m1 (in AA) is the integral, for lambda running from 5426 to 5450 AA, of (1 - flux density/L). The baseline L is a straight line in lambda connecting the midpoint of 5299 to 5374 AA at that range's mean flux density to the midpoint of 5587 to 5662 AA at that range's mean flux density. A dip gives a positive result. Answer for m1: 4.6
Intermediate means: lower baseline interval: 51.3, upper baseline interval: 30.6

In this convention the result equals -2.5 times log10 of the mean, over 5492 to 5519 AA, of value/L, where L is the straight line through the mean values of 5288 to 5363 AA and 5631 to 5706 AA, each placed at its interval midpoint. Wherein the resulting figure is 0.23 mag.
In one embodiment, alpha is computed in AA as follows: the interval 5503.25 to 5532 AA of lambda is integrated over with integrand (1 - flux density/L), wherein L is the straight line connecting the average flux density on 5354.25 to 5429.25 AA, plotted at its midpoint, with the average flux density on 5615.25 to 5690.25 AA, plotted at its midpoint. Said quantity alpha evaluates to 4.4 AA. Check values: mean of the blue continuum 45.9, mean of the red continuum 29.7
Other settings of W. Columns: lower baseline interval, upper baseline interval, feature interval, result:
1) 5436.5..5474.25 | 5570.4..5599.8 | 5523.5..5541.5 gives 0.03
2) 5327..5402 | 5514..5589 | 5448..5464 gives 0.20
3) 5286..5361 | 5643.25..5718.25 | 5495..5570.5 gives 0.18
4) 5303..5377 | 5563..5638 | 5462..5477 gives 0.20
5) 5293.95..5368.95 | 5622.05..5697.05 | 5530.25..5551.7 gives 0.13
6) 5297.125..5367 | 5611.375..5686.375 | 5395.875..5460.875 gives 0.20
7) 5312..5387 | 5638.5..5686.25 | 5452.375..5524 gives 0.27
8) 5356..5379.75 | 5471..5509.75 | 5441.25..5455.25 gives 0.14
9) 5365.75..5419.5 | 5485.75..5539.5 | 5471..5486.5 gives 0.15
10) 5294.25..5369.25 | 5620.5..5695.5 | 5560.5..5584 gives 0.05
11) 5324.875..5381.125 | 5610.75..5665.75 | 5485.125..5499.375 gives 0.30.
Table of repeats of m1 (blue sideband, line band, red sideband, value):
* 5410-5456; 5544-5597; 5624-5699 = -1.09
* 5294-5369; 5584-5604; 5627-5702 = 1.62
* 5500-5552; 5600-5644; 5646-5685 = -0.37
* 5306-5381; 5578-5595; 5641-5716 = 2.70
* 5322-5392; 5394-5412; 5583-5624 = 2.50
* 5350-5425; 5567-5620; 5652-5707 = 2.79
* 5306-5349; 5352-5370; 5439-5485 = -2.62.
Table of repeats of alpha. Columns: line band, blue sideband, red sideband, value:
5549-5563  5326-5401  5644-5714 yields 2.0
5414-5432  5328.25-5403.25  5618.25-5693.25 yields 3.3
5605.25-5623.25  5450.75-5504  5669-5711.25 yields -0.8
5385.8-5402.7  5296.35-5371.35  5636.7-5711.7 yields 0.6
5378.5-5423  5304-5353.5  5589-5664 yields 2.8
